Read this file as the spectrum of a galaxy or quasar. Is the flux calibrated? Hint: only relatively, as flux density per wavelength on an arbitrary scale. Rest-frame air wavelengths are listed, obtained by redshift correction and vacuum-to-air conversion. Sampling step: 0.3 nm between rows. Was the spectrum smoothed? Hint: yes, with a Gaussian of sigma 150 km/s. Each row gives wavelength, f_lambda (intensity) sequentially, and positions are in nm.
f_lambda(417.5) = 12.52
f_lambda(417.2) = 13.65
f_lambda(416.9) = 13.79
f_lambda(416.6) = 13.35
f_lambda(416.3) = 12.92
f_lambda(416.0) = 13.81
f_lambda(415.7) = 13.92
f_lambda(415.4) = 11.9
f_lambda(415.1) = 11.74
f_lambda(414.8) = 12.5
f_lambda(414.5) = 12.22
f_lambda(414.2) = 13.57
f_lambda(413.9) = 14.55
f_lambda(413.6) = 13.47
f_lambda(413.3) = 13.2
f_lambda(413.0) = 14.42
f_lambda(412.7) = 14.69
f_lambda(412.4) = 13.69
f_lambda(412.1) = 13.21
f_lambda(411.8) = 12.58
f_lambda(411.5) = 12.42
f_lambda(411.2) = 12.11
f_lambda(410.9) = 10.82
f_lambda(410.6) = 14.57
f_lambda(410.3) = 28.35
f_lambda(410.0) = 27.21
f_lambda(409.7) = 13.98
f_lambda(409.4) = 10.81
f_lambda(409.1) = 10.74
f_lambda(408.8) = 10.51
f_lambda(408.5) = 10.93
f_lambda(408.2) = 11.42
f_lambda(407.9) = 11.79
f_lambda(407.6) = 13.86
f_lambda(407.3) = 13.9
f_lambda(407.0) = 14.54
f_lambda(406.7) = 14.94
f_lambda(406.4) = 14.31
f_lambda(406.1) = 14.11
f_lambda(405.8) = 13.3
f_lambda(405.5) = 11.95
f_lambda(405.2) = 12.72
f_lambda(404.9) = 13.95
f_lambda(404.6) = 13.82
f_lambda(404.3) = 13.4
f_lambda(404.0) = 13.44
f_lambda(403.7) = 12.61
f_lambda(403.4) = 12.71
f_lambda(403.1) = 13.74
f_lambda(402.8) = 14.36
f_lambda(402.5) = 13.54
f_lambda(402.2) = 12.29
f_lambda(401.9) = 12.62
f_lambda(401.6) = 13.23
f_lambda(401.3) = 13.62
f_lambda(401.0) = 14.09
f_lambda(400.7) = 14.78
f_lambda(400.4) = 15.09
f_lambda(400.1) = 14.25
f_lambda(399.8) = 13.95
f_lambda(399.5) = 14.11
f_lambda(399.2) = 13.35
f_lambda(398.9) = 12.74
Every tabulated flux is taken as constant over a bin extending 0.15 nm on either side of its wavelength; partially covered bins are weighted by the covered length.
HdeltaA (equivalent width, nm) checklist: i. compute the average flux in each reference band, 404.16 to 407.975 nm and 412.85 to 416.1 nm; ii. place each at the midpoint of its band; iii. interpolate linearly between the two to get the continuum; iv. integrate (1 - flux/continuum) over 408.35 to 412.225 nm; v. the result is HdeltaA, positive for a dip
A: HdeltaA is -0.312 nm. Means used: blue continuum 13.6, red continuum 13.2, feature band 14.5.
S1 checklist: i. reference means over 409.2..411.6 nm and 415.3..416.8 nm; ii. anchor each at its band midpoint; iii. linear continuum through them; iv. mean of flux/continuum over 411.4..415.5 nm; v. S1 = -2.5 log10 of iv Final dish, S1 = 0.11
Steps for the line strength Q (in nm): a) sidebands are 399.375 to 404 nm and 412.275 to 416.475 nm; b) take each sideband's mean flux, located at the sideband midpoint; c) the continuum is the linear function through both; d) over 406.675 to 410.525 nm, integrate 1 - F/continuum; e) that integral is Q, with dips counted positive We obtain -0.39 nm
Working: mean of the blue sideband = 13.7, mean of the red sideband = 13.3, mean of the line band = 14.8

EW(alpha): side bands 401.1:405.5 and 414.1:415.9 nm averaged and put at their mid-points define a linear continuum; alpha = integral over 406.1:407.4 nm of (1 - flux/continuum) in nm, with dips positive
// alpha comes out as -0.13 nm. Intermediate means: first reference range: 13.3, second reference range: 12.6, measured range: 14.4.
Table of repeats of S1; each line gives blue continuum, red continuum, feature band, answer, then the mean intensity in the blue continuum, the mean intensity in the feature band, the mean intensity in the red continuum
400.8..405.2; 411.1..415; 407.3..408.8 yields 0.11 mag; 13.4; 12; 13.3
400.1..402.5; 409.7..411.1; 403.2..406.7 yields 0.19 mag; 13.7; 13.4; 19.3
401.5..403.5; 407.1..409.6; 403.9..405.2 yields -0.07 mag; 13.2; 13.6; 11.8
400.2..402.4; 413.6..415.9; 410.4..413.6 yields -0.03 mag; 13.7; 13.4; 13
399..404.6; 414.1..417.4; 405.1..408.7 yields 0.02 mag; 13.6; 13.1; 13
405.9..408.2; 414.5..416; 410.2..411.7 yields -0.15 mag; 13.7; 15.1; 12.6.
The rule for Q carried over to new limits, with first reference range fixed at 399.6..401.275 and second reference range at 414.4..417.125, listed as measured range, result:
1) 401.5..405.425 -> 0.23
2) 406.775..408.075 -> 0.01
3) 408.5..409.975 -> 0.08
